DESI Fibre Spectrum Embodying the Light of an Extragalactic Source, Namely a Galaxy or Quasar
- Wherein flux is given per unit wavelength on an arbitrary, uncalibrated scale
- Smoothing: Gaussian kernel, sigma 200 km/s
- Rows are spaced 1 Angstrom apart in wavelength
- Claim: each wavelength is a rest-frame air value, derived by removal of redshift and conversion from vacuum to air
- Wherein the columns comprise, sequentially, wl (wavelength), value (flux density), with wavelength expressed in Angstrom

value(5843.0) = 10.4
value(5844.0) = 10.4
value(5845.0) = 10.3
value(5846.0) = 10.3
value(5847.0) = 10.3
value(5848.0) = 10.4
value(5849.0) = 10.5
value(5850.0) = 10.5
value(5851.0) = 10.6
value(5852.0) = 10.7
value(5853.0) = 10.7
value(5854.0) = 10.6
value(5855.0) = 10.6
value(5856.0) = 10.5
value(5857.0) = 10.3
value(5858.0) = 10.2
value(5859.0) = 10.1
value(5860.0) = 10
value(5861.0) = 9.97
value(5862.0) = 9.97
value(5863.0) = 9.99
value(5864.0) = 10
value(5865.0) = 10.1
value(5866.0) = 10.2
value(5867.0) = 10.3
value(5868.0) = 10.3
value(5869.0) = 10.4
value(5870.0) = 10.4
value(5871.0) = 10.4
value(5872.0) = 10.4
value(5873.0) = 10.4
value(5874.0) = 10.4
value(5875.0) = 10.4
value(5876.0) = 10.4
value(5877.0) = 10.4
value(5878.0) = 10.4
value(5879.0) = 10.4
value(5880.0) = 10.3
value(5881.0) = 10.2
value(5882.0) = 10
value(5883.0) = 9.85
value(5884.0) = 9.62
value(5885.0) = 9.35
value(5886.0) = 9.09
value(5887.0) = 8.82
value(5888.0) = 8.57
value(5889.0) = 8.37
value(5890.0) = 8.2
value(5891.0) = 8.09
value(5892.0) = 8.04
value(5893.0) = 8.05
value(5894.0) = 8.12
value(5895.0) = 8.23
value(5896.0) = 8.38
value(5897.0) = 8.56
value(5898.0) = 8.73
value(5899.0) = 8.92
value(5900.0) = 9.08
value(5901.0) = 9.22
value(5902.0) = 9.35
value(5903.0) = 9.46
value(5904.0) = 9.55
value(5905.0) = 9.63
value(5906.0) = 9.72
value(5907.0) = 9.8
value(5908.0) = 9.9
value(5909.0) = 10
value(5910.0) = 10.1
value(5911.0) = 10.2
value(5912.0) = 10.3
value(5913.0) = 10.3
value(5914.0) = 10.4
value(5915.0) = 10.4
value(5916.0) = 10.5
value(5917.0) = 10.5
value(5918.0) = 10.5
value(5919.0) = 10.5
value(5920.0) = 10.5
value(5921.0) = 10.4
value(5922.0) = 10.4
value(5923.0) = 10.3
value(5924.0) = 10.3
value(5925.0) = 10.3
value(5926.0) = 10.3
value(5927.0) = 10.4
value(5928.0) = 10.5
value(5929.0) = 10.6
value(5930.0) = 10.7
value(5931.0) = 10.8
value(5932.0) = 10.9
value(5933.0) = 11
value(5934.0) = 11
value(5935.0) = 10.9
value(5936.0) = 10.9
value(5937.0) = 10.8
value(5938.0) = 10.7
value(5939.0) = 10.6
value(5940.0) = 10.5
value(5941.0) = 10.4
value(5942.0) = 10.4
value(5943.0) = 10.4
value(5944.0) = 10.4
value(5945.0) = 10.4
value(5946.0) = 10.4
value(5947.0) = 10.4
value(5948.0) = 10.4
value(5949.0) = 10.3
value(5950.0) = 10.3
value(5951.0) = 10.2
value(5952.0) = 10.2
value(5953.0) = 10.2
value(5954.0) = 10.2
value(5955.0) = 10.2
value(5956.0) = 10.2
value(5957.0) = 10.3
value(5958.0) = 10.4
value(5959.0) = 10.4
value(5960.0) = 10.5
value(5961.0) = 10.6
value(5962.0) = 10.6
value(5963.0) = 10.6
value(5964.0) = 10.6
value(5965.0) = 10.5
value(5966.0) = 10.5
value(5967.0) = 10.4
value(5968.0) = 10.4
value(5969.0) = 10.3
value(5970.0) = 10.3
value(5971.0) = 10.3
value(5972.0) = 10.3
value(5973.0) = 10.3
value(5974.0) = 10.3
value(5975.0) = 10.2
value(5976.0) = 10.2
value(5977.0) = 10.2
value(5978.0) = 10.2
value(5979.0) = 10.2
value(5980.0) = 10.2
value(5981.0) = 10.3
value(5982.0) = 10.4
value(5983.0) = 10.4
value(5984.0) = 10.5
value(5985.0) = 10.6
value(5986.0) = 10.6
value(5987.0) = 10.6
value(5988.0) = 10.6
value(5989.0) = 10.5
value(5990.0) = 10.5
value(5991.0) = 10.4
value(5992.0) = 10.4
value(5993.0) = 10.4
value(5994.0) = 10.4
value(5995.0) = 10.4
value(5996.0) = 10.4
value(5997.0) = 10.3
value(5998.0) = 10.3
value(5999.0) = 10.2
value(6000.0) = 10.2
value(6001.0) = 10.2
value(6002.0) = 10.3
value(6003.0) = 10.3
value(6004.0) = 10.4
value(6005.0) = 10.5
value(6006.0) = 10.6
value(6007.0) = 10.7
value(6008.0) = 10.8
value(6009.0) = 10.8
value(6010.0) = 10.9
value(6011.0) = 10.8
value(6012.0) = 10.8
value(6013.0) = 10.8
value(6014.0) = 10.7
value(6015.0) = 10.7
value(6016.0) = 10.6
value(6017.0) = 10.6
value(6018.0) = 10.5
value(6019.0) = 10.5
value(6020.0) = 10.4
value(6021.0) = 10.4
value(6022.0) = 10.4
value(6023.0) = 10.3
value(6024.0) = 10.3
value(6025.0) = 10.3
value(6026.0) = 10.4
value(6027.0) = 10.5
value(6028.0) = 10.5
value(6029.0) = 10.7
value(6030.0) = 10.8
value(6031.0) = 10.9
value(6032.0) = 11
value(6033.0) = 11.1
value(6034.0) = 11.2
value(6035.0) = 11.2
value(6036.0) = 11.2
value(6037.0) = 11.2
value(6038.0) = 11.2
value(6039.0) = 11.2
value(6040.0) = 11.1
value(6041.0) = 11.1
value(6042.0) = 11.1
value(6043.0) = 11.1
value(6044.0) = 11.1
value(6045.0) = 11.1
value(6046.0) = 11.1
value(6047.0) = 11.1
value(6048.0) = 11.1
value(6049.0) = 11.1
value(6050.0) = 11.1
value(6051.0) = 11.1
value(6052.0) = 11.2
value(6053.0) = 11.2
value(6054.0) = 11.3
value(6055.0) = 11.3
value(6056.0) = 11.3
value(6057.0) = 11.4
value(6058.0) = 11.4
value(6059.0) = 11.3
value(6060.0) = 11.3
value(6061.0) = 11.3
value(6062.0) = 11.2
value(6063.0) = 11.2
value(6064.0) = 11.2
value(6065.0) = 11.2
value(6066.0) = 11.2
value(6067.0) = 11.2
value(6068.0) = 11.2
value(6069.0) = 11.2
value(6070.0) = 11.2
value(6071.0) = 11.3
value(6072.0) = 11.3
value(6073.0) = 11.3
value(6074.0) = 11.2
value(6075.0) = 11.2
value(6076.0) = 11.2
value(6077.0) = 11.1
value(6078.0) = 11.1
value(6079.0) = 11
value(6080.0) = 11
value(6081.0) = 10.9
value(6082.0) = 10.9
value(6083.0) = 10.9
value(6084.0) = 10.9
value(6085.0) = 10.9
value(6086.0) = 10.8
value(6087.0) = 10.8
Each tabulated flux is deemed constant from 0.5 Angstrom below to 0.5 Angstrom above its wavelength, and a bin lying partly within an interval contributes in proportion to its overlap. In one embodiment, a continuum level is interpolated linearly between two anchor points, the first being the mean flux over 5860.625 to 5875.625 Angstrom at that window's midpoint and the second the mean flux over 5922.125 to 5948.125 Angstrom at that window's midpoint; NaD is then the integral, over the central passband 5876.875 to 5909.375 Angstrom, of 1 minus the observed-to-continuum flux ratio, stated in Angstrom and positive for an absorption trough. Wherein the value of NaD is 3.6 Angstrom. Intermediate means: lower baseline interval 10.2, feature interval 9.21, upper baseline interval 10.6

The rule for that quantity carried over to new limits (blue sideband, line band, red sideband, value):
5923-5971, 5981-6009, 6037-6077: 0.9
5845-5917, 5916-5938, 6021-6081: -0.9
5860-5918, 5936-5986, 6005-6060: -0.5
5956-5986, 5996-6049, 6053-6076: 0.7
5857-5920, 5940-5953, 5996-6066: -0.2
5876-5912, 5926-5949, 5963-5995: -1.7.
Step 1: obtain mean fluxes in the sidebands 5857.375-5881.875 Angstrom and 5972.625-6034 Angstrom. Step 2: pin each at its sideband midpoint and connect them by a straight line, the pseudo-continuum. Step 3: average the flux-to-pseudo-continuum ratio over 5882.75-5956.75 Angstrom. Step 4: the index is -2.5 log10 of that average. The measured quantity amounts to 0.04 mag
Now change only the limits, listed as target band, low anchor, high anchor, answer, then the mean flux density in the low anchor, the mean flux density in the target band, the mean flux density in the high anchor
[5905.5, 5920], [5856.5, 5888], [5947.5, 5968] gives 0.00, 10.1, 10.2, 10.4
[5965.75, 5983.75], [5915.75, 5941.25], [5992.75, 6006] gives 0.01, 10.6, 10.3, 10.3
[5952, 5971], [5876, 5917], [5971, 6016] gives -0.03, 9.44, 10.4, 10.4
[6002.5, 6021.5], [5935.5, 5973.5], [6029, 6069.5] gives 0.03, 10.4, 10.6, 11.2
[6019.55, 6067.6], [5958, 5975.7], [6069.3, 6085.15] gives -0.01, 10.4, 11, 11.1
